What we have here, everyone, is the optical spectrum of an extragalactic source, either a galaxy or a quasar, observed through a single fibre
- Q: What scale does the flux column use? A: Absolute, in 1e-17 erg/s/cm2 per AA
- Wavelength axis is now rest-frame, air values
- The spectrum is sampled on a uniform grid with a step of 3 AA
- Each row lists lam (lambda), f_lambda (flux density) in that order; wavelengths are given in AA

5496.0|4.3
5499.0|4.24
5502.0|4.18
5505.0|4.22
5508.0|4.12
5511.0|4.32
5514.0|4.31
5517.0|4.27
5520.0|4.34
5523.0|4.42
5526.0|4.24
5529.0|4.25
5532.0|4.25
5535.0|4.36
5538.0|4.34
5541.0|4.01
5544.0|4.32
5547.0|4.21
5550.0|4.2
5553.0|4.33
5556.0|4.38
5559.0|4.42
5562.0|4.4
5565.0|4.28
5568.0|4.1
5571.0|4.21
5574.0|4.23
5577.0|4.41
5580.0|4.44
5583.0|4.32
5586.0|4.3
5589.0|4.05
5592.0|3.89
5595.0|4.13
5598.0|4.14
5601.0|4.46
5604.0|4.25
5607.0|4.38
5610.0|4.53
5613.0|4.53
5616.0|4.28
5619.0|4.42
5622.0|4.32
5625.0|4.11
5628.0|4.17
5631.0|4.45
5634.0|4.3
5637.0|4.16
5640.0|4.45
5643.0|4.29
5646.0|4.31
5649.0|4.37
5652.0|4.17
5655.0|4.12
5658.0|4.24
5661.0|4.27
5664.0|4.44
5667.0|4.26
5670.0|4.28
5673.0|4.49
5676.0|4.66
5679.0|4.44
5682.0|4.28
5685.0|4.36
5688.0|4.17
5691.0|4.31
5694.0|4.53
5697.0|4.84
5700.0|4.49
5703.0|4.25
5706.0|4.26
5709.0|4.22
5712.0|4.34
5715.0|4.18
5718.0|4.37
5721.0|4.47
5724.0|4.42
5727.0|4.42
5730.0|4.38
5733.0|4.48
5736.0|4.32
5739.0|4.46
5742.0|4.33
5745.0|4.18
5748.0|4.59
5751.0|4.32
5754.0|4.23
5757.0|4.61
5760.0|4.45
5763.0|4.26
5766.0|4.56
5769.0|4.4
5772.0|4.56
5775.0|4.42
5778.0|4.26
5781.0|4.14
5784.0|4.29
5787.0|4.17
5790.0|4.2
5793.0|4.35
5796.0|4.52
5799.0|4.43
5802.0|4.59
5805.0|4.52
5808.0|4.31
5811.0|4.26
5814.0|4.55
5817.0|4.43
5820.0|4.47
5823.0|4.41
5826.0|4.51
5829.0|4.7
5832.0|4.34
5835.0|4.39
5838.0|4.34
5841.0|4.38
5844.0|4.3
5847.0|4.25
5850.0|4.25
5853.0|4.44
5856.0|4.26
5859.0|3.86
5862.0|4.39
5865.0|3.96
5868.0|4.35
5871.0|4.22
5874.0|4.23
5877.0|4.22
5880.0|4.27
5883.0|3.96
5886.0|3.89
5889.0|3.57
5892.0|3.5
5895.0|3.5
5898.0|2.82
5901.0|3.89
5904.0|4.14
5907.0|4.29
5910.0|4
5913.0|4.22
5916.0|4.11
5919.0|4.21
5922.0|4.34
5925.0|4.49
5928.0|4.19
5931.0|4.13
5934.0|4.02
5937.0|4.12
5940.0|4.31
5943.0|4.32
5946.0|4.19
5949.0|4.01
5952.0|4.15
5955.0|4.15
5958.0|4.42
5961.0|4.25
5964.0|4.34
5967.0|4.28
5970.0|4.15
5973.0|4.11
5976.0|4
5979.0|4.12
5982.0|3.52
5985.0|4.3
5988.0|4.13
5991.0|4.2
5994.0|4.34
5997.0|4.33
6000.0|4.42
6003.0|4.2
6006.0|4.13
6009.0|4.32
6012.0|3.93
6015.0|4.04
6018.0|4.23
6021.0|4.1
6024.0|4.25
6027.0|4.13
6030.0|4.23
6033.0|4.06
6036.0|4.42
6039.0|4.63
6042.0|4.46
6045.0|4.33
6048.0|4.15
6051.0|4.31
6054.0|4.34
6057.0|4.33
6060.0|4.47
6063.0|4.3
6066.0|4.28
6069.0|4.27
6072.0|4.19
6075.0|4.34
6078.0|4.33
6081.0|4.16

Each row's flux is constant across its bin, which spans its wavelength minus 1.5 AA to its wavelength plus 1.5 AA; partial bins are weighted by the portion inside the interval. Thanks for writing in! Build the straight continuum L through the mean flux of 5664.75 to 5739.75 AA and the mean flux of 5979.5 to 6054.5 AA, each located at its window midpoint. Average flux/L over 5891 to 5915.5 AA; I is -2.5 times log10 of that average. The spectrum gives 0.125 mag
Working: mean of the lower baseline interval 4.39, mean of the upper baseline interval 4.22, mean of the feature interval 3.81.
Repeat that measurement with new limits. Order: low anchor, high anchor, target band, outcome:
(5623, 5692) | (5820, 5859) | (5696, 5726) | -0.01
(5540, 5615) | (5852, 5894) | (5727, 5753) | -0.06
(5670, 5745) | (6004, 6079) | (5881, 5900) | 0.21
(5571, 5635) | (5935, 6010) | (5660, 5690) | -0.02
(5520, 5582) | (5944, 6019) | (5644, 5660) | 0.00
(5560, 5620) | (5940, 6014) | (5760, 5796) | -0.03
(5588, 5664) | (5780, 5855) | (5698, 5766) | -0.01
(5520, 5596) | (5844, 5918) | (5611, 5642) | -0.03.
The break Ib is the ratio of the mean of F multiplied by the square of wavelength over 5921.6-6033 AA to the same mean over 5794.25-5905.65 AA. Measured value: 1.0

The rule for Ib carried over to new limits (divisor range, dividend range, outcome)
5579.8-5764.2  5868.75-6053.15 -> 1.05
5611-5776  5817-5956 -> 1.02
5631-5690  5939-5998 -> 1.07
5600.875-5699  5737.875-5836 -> 1.06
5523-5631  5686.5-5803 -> 1.09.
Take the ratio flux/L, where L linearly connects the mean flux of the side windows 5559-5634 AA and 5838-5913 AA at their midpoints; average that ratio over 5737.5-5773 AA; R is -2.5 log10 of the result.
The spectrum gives -0.07 mag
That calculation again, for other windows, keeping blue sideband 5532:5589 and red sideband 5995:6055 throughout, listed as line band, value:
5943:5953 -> 0.03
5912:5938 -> 0.01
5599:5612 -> -0.03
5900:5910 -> 0.04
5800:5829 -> -0.05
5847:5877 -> 0.01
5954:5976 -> 0.01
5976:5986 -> 0.08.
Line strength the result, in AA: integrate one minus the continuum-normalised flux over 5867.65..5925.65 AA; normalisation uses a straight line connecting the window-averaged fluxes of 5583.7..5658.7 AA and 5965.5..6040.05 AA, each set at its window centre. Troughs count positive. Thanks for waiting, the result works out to 2.9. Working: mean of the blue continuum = 4.27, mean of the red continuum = 4.18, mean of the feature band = 4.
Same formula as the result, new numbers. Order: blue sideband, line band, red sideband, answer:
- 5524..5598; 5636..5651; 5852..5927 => -0.42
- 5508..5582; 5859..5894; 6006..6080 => 1.95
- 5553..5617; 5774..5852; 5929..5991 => -3.13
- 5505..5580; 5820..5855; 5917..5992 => -1.55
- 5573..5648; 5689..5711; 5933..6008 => -0.73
